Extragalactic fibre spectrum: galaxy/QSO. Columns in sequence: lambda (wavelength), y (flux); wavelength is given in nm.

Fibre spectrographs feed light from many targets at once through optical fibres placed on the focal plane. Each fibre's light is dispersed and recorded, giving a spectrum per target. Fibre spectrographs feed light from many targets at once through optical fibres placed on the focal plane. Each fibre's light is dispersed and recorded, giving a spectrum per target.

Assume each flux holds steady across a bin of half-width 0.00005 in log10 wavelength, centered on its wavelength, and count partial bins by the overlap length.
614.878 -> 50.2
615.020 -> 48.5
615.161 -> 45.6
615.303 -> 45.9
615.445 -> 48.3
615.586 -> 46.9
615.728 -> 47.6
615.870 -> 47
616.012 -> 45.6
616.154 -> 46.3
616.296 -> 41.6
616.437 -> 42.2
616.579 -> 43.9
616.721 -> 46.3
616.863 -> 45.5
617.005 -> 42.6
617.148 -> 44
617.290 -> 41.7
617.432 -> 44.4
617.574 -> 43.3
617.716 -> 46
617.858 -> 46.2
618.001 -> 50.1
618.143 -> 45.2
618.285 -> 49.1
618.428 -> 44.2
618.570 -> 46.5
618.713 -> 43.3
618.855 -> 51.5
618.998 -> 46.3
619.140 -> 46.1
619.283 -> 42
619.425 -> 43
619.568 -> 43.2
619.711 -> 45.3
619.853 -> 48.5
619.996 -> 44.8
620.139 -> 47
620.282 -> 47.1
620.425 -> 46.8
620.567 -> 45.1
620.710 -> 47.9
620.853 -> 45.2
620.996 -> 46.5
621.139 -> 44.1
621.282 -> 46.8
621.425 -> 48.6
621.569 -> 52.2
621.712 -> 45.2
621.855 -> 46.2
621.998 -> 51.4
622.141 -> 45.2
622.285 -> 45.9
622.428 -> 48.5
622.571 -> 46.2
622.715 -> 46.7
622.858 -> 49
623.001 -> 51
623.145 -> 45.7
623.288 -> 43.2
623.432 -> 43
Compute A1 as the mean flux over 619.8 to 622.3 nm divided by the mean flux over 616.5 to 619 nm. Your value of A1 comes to 1.0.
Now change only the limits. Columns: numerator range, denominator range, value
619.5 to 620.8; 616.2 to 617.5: 1.06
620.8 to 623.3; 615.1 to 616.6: 1.04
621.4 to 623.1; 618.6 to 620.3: 1.05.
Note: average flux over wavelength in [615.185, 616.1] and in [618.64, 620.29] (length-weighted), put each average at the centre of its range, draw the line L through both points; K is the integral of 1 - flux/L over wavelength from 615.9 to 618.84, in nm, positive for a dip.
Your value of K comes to 0.08 nm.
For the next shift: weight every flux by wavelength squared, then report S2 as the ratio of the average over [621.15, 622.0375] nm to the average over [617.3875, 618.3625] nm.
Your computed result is 1.05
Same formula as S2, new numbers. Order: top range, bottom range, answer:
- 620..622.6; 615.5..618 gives 1.06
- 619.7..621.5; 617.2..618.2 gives 1.04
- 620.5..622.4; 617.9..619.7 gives 1.03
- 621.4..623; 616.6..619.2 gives 1.06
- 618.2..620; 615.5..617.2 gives 1.02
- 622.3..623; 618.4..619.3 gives 1.05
